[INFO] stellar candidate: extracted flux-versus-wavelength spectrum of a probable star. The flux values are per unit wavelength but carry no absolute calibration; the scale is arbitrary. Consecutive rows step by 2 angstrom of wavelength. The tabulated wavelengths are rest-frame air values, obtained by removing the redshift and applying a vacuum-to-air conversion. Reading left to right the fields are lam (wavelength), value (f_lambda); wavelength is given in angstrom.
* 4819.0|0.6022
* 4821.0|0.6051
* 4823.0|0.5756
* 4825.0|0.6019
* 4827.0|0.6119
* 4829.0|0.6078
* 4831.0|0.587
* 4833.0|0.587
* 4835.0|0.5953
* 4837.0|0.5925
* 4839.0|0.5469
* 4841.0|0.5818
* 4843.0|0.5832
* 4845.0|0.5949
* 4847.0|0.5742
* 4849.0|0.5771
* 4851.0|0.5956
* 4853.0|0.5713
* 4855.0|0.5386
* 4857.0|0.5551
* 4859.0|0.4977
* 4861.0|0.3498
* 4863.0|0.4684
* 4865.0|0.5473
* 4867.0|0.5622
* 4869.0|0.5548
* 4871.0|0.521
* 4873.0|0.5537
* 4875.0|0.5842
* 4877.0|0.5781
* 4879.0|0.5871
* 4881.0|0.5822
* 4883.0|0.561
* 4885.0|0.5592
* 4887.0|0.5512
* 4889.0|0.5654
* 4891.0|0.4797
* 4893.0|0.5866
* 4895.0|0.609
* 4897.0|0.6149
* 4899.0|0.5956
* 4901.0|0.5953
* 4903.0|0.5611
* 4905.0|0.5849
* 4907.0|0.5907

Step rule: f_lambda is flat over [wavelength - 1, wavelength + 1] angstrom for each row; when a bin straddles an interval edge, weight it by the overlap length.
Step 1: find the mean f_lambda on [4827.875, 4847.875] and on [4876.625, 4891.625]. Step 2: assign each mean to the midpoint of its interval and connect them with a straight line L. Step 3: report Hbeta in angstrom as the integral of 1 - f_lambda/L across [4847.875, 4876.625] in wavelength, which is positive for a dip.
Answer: 1.8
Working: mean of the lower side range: 0.585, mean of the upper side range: 0.559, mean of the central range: 0.535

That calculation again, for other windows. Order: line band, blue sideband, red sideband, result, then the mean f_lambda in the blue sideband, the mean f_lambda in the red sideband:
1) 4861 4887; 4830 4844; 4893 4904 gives 1.88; 0.582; 0.594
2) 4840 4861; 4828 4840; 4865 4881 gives 0.73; 0.586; 0.563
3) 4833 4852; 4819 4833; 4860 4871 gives -0.91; 0.598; 0.499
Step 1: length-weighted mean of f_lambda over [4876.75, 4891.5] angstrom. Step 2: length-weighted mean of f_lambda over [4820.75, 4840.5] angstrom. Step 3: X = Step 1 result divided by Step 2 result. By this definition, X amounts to 0.95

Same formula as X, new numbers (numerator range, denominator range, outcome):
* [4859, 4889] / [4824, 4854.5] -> 0.92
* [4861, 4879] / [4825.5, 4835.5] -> 0.90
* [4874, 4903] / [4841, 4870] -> 1.06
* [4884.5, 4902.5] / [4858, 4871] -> 1.15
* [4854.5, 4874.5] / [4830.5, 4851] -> 0.89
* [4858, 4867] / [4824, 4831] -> 0.79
